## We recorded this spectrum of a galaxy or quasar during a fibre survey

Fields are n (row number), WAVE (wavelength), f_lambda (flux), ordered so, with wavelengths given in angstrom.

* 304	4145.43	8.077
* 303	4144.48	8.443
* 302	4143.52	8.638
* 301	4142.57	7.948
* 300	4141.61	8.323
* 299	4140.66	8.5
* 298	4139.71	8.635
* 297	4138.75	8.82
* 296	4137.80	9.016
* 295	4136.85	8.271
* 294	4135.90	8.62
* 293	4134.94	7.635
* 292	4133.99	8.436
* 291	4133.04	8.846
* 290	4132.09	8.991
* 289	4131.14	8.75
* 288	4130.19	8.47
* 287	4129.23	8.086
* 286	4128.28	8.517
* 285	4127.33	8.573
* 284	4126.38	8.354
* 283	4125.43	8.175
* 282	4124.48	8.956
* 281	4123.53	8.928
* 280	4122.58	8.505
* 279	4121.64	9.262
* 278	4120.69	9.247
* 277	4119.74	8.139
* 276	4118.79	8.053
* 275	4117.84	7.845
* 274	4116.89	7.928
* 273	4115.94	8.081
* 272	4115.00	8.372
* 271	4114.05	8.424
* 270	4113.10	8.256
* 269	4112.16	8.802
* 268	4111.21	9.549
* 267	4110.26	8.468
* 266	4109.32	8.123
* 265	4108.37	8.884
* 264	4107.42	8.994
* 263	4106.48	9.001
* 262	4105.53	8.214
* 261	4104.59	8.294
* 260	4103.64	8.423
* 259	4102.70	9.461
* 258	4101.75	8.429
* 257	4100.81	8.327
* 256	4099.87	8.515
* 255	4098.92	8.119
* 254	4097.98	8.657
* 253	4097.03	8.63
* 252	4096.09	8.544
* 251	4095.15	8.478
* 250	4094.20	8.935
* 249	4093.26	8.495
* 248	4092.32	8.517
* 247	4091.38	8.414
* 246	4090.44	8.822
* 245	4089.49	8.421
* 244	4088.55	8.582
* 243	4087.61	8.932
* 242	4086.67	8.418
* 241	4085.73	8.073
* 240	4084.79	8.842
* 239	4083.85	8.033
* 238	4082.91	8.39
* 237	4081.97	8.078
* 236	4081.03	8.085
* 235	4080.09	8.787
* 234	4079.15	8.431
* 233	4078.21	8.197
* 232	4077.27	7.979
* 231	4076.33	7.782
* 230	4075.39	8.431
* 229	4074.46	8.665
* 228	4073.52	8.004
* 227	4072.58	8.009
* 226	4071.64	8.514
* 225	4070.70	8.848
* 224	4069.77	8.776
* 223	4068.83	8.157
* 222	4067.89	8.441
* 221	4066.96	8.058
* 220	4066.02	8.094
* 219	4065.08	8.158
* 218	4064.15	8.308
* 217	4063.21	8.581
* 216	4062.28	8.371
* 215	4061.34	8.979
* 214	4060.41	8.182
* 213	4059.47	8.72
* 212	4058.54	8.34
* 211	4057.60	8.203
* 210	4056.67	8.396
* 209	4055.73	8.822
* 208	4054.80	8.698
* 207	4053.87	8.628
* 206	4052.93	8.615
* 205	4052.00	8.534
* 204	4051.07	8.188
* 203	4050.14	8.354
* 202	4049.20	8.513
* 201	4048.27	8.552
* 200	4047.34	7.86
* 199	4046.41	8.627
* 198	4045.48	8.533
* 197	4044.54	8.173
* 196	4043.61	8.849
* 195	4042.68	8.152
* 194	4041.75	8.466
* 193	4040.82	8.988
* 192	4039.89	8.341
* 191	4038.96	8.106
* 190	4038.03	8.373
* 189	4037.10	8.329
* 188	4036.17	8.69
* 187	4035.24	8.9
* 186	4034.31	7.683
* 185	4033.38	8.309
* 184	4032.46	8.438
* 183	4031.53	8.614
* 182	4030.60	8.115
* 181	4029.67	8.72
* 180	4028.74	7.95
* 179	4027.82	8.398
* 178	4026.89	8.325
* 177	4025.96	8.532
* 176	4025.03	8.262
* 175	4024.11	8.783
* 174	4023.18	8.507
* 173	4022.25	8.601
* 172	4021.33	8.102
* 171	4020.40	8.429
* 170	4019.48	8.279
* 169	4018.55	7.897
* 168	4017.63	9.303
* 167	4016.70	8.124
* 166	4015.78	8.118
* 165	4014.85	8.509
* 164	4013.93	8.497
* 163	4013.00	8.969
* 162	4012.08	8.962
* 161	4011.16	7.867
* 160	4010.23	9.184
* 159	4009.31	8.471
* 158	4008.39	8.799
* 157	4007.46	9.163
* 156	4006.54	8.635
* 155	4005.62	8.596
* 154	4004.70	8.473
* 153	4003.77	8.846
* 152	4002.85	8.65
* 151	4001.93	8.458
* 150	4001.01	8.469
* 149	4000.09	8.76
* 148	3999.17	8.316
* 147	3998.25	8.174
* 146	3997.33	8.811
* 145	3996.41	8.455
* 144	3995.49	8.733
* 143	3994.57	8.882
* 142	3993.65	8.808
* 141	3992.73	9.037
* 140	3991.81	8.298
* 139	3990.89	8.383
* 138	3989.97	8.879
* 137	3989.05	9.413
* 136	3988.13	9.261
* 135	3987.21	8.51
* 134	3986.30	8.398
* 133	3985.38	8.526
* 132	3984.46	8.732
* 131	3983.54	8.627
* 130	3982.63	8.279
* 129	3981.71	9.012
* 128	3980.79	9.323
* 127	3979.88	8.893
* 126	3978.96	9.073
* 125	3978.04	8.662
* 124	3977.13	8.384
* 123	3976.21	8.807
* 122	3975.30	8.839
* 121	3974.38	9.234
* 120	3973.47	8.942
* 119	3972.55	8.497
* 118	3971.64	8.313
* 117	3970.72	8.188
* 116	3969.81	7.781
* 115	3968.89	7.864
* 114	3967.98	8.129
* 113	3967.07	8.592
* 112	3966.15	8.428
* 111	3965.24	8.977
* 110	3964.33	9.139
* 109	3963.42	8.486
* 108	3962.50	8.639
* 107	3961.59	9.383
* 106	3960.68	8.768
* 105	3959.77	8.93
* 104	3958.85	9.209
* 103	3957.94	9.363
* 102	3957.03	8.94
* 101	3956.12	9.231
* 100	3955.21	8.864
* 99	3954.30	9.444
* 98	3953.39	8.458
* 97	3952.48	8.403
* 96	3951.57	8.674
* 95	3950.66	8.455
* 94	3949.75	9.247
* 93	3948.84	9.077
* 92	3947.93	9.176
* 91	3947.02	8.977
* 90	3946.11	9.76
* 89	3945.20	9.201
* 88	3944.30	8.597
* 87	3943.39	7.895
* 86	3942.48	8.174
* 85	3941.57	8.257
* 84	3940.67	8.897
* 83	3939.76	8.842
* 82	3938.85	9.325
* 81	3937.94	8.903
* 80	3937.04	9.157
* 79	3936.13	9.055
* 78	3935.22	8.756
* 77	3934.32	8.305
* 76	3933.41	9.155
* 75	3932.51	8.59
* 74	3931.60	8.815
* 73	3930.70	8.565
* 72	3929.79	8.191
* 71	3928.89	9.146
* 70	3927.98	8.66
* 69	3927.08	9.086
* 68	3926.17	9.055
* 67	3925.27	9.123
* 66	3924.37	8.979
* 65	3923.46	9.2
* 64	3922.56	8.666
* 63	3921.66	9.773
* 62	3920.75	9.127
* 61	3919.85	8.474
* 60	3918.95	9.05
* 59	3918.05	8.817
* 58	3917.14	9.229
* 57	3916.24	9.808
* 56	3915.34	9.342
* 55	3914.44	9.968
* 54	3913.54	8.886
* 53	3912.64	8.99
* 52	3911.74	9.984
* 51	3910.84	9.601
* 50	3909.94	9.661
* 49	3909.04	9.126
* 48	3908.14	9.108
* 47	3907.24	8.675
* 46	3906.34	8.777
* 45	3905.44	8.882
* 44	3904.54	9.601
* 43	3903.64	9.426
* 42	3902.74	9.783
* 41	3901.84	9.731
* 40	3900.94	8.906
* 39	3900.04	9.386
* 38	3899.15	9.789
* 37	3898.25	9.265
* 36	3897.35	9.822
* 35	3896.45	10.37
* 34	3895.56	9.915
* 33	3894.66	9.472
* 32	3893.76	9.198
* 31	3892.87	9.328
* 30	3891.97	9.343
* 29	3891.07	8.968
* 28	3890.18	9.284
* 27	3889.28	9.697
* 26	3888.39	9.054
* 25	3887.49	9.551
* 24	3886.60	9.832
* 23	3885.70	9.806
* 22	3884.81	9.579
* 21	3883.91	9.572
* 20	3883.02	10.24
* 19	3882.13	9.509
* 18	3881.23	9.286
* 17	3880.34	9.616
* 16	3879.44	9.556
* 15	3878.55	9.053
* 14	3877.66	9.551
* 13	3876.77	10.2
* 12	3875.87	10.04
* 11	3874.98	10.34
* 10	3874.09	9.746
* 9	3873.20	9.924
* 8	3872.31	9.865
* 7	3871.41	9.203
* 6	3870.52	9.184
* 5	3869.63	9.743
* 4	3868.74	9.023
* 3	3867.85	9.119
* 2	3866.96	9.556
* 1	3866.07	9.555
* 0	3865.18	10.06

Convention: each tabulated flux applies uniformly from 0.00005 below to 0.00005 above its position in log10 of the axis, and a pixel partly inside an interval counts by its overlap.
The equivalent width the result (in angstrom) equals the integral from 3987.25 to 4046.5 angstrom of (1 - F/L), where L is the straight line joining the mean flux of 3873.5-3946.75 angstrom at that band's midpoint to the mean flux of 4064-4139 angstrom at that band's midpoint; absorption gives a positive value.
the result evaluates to 1.9 angstrom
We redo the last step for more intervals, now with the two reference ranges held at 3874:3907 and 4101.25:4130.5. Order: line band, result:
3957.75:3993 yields 1.73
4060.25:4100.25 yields 1.31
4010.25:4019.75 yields 0.53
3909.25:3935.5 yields 0.93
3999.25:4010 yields 0.44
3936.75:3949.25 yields 0.59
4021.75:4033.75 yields 0.68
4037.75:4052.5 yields 0.74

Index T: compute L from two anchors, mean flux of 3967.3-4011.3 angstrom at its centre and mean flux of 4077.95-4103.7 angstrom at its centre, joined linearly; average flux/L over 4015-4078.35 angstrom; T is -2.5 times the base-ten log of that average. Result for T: 0.02 mag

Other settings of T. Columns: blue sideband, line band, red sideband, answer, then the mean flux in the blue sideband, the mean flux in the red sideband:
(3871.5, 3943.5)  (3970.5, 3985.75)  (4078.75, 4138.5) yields 0.03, 9.27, 8.52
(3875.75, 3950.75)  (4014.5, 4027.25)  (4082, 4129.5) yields 0.05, 9.22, 8.53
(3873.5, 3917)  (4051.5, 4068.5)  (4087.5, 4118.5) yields 0.04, 9.51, 8.54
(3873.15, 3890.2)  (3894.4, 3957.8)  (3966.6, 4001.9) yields 0.02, 9.68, 8.64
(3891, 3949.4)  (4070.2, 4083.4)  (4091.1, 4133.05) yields 0.05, 9.13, 8.55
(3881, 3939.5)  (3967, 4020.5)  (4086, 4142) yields 0.04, 9.25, 8.55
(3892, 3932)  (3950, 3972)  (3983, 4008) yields 0.03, 9.25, 8.68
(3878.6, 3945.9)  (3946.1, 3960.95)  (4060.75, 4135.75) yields 0.01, 9.2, 8.47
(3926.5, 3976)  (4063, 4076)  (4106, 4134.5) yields 0.04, 8.78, 8.57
